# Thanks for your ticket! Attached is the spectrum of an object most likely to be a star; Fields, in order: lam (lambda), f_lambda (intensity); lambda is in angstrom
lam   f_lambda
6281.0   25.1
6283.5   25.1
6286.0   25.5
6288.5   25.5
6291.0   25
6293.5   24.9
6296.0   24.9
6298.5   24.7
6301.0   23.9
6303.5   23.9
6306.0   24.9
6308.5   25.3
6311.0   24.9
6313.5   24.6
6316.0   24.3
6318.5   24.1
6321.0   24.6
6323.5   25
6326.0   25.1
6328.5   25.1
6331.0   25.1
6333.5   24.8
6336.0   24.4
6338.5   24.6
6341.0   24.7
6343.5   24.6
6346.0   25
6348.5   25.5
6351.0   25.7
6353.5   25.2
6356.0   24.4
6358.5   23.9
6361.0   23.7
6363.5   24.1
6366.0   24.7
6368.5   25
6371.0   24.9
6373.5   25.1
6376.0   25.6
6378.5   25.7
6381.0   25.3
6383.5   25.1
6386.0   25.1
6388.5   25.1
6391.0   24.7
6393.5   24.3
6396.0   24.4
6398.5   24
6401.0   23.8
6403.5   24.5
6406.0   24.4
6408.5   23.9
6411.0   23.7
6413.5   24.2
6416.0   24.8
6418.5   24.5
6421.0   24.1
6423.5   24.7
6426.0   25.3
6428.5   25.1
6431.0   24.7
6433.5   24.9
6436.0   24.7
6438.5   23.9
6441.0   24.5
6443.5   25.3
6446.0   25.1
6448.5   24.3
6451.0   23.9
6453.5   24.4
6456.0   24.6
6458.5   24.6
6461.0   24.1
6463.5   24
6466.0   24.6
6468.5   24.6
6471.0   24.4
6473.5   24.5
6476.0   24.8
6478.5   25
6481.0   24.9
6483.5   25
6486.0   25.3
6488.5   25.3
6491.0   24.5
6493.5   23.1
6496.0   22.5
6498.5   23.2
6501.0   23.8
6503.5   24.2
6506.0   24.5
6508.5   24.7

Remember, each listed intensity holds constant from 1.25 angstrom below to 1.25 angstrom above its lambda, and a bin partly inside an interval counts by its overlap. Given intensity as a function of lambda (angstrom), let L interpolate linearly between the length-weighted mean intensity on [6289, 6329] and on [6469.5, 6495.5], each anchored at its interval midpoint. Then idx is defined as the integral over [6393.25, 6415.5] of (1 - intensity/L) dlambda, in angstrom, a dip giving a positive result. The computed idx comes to 0.5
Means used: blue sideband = 24.7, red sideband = 24.6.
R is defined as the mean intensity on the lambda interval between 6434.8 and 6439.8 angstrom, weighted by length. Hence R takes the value 24.3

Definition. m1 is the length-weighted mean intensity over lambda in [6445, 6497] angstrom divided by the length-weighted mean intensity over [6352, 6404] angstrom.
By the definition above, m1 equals 0.99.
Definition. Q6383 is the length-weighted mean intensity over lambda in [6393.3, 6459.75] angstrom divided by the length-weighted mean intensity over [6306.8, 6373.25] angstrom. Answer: 0.99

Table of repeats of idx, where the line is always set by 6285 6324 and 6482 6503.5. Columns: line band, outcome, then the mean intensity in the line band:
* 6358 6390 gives -0.5 angstrom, 24.9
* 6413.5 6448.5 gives -0.6 angstrom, 24.7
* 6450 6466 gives -0.1 angstrom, 24.3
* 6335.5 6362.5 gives -0.1 angstrom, 24.7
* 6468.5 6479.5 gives -0.2 angstrom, 24.7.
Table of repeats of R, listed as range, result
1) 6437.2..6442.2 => 24.2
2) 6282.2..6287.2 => 25.3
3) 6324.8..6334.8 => 25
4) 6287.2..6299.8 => 25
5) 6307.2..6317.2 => 24.8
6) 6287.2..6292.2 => 25.3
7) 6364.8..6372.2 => 24.9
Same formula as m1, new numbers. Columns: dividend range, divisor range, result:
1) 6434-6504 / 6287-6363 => 0.99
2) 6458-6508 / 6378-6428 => 0.99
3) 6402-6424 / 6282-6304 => 0.98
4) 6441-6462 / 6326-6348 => 0.99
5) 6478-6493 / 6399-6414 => 1.03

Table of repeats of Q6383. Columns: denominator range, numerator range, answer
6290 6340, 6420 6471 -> 0.99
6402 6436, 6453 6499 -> 1.00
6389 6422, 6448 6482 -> 1.01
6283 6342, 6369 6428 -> 1.00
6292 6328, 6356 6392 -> 1.01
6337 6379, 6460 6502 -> 0.98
